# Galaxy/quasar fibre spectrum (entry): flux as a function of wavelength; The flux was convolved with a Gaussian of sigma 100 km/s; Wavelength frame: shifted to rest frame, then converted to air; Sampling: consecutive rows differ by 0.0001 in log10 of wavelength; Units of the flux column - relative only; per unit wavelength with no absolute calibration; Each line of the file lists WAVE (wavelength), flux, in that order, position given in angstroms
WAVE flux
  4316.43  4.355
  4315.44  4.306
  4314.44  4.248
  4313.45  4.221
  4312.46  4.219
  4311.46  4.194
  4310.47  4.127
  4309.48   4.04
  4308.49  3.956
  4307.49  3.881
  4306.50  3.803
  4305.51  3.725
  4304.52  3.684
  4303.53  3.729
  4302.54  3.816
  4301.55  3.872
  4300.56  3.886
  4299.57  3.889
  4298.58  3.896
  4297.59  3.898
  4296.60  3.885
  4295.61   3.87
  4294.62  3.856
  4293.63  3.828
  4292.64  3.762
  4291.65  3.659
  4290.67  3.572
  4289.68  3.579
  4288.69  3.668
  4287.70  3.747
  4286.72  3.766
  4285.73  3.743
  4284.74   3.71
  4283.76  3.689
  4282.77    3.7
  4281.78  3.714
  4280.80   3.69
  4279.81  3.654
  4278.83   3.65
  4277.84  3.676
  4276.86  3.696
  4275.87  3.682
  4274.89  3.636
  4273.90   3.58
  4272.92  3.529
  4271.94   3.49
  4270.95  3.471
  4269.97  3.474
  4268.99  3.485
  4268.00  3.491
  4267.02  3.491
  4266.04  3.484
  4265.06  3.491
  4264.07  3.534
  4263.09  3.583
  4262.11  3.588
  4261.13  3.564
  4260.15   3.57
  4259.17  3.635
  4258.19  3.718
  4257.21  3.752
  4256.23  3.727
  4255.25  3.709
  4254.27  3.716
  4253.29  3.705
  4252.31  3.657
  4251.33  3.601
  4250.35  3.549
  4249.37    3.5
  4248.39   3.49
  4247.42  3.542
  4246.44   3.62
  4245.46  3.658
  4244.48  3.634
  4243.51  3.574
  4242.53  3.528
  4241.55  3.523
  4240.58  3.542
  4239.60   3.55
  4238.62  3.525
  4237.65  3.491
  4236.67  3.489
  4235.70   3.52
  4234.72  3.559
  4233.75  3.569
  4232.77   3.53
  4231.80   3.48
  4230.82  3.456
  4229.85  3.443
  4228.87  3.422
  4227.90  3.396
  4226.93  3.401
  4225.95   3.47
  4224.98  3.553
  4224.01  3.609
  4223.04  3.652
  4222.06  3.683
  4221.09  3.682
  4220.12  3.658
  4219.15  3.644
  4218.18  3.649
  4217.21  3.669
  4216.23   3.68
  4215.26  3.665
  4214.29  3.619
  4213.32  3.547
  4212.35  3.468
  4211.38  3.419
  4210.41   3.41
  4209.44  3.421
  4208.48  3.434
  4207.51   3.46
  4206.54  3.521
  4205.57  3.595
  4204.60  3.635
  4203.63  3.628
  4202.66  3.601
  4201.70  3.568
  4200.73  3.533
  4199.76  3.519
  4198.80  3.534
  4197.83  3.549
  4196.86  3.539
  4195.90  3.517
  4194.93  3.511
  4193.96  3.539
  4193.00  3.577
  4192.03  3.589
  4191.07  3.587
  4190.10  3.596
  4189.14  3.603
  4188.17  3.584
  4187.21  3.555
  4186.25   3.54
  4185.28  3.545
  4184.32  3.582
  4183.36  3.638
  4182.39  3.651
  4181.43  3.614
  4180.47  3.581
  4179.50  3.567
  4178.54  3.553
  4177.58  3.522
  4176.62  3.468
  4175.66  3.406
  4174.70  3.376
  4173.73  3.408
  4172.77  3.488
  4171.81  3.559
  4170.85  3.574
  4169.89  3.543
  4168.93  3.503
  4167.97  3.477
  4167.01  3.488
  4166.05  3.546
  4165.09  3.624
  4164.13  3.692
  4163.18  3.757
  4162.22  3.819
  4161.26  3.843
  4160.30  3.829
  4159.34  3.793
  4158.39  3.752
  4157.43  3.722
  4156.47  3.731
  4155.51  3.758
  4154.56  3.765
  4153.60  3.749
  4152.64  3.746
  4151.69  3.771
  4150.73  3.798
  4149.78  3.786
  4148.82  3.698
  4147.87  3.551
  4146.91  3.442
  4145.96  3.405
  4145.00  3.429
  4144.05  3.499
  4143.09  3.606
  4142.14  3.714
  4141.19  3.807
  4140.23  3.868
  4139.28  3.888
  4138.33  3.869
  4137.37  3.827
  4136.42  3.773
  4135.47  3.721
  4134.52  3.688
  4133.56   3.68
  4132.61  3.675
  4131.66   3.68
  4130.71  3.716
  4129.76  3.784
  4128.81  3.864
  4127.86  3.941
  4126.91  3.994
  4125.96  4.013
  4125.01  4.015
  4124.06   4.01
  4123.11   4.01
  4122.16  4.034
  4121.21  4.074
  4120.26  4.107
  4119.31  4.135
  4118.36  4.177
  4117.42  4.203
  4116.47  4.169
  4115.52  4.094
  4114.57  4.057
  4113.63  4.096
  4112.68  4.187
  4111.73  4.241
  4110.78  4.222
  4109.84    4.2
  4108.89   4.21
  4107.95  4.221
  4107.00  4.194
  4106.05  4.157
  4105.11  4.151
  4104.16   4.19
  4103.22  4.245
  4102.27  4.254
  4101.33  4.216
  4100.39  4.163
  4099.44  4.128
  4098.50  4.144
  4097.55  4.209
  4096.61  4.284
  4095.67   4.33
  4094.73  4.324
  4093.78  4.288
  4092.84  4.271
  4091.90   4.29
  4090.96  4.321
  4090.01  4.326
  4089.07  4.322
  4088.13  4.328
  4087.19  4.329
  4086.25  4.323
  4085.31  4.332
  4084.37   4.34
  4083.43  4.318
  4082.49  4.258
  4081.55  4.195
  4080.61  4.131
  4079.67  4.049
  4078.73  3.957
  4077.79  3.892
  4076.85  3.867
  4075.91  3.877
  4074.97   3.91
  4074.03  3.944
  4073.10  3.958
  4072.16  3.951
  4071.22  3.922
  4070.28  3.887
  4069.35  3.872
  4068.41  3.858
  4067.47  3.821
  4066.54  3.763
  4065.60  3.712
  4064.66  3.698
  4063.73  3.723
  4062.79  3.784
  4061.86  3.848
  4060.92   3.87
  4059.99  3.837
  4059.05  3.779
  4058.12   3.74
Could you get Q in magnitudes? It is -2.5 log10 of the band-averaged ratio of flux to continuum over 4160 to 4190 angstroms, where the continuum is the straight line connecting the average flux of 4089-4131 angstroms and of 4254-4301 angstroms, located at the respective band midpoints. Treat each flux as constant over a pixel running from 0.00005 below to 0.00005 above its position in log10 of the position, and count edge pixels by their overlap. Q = 0.11 mag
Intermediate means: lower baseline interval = 4.15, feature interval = 3.58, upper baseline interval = 3.67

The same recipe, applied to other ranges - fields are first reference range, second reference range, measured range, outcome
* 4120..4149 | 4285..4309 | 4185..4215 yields 0.07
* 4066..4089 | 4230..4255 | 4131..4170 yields 0.04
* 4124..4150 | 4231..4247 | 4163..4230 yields 0.02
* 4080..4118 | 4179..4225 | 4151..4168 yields 0.04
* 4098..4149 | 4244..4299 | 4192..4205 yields 0.07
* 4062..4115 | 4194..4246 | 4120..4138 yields 0.02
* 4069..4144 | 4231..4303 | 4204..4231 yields 0.07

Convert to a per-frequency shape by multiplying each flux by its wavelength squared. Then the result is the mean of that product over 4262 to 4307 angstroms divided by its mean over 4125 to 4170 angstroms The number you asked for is 1.1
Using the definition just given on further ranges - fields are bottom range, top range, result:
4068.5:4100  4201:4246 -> 0.92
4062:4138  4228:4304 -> 0.97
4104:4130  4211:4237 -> 0.91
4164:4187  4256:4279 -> 1.06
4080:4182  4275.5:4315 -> 1.06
